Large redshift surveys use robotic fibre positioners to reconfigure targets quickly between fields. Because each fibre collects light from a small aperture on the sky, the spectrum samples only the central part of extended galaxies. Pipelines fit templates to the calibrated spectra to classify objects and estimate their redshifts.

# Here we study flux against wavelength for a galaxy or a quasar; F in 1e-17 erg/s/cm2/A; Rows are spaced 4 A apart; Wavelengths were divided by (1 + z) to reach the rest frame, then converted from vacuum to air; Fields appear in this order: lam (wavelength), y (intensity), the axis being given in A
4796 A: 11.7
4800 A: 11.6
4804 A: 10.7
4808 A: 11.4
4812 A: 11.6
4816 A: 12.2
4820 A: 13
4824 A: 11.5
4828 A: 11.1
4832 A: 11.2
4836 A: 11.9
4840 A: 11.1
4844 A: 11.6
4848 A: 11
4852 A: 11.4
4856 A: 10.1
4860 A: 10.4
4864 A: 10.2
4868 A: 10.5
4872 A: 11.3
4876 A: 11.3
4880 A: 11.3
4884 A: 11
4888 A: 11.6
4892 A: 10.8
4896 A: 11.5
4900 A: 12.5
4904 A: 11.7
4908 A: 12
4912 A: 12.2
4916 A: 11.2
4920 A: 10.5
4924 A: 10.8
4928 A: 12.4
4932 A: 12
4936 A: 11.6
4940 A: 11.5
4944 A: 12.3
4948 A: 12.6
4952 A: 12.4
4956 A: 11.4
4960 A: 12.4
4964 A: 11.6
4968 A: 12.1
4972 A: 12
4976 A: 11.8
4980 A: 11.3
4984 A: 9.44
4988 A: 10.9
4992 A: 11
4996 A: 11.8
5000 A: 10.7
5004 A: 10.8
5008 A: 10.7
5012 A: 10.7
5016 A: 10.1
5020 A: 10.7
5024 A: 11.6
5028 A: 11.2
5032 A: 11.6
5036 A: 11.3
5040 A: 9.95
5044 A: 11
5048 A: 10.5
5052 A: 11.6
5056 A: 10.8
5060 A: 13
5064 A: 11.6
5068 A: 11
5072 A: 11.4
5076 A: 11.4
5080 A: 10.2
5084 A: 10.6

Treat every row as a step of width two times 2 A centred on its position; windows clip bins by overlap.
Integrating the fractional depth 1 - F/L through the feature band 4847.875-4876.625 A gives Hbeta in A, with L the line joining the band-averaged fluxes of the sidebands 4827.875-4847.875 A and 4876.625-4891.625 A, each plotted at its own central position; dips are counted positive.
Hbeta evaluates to 1.4 A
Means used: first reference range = 11.4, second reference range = 11.2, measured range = 10.7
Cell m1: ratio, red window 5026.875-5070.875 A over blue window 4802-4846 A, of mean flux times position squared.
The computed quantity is 1.06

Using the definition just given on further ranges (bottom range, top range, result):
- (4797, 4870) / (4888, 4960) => 1.08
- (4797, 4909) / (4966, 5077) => 1.05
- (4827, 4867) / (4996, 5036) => 1.07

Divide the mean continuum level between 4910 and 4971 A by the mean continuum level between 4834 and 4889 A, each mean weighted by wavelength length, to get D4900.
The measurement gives 1.07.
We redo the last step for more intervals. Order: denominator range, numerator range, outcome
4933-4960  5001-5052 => 0.91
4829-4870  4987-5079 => 1.01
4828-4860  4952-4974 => 1.07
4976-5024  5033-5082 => 1.03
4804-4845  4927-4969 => 1.03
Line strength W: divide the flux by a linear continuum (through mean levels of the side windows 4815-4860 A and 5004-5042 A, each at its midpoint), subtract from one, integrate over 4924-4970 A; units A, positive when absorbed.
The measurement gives -3.7 A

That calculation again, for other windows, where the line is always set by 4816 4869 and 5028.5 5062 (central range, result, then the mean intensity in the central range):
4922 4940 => -0.75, 11.7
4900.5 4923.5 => -0.67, 11.5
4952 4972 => -1.30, 11.9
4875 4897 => -0.06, 11.2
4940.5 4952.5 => -1.19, 12.3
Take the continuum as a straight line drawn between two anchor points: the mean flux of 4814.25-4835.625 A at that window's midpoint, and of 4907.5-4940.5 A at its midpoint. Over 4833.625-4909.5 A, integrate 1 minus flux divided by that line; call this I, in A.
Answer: 3.1 A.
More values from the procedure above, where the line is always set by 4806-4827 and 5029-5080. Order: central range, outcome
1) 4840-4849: 0.4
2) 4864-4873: 0.8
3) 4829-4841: 0.5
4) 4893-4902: -0.2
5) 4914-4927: 0.7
